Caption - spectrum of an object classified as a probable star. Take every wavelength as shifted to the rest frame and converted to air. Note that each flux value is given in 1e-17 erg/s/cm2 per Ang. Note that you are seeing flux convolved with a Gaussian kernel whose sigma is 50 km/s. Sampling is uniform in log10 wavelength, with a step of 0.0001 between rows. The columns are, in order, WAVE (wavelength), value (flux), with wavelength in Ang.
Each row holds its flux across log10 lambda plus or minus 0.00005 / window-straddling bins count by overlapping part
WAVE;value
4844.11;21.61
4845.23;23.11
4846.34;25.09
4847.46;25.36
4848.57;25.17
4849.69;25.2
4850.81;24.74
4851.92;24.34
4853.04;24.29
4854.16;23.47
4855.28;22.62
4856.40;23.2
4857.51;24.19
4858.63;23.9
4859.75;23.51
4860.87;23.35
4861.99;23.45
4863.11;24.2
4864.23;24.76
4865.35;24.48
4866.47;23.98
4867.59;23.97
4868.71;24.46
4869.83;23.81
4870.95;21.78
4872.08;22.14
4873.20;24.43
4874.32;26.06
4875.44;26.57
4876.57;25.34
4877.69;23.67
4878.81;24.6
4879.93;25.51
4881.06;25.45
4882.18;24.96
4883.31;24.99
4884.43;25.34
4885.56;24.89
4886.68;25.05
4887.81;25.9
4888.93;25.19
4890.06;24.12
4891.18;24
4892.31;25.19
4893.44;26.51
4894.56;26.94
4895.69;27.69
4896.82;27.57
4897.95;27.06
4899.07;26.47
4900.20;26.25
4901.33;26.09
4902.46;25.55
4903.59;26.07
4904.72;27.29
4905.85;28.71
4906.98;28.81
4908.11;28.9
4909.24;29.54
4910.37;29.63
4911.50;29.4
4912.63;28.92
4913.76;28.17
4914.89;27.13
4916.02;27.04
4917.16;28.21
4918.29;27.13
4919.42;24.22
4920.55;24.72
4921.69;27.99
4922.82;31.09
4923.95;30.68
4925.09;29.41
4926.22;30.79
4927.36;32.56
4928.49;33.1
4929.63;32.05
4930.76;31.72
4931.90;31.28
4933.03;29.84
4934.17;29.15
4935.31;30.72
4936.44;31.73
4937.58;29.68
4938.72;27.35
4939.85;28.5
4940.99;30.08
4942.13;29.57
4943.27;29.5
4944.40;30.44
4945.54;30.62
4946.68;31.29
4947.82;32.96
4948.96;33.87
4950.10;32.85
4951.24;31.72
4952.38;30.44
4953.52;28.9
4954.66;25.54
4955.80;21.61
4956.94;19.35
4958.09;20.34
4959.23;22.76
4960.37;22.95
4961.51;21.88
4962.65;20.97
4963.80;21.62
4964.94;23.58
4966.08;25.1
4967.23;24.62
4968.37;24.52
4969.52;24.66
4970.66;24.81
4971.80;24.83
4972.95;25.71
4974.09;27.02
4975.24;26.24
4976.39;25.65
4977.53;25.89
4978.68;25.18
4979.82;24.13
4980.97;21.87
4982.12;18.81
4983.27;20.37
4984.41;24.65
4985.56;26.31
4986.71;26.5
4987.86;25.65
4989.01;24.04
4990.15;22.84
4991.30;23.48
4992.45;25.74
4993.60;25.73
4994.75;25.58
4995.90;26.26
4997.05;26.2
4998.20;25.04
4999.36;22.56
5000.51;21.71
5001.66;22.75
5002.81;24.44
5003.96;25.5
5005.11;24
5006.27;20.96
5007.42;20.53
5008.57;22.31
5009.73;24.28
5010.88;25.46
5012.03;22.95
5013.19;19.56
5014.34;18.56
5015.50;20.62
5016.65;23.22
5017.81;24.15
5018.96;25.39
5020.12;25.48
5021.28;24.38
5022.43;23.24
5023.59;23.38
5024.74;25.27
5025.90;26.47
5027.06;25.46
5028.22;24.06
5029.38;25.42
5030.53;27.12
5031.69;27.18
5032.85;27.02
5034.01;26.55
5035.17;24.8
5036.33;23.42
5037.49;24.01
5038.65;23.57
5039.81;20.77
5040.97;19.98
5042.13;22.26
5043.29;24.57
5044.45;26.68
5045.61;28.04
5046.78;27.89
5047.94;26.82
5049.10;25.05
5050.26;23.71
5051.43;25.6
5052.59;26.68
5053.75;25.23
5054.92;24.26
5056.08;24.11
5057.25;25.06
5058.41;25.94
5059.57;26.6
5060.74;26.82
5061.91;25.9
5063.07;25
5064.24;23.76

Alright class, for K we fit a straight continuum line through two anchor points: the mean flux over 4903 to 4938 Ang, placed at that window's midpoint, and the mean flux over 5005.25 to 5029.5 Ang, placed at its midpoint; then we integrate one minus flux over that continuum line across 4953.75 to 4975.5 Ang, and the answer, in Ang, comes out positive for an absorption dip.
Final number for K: 2.4 Ang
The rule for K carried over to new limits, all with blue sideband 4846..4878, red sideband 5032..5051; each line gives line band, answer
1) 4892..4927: -4.9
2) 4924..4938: -3.8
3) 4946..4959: -1.9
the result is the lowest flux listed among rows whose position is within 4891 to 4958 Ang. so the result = 19.35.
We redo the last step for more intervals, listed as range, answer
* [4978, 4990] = 18.81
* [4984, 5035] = 18.56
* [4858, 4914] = 21.78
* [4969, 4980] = 24.13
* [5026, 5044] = 19.98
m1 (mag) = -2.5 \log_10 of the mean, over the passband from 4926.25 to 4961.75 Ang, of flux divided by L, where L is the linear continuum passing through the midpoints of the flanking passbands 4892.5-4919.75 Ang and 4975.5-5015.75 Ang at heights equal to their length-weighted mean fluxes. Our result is -0.12 mag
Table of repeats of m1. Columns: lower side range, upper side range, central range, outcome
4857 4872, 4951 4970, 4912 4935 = -0.22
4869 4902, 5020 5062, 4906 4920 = -0.12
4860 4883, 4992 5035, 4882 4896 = -0.05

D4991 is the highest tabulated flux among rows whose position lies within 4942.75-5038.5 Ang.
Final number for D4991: 33.87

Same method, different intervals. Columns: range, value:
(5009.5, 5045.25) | 27.18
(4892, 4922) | 29.63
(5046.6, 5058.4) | 27.89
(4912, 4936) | 33.1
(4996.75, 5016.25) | 26.2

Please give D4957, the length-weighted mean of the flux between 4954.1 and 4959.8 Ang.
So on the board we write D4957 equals 21.9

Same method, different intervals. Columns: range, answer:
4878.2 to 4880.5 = 25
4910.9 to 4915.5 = 28.4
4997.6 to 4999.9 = 23.8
